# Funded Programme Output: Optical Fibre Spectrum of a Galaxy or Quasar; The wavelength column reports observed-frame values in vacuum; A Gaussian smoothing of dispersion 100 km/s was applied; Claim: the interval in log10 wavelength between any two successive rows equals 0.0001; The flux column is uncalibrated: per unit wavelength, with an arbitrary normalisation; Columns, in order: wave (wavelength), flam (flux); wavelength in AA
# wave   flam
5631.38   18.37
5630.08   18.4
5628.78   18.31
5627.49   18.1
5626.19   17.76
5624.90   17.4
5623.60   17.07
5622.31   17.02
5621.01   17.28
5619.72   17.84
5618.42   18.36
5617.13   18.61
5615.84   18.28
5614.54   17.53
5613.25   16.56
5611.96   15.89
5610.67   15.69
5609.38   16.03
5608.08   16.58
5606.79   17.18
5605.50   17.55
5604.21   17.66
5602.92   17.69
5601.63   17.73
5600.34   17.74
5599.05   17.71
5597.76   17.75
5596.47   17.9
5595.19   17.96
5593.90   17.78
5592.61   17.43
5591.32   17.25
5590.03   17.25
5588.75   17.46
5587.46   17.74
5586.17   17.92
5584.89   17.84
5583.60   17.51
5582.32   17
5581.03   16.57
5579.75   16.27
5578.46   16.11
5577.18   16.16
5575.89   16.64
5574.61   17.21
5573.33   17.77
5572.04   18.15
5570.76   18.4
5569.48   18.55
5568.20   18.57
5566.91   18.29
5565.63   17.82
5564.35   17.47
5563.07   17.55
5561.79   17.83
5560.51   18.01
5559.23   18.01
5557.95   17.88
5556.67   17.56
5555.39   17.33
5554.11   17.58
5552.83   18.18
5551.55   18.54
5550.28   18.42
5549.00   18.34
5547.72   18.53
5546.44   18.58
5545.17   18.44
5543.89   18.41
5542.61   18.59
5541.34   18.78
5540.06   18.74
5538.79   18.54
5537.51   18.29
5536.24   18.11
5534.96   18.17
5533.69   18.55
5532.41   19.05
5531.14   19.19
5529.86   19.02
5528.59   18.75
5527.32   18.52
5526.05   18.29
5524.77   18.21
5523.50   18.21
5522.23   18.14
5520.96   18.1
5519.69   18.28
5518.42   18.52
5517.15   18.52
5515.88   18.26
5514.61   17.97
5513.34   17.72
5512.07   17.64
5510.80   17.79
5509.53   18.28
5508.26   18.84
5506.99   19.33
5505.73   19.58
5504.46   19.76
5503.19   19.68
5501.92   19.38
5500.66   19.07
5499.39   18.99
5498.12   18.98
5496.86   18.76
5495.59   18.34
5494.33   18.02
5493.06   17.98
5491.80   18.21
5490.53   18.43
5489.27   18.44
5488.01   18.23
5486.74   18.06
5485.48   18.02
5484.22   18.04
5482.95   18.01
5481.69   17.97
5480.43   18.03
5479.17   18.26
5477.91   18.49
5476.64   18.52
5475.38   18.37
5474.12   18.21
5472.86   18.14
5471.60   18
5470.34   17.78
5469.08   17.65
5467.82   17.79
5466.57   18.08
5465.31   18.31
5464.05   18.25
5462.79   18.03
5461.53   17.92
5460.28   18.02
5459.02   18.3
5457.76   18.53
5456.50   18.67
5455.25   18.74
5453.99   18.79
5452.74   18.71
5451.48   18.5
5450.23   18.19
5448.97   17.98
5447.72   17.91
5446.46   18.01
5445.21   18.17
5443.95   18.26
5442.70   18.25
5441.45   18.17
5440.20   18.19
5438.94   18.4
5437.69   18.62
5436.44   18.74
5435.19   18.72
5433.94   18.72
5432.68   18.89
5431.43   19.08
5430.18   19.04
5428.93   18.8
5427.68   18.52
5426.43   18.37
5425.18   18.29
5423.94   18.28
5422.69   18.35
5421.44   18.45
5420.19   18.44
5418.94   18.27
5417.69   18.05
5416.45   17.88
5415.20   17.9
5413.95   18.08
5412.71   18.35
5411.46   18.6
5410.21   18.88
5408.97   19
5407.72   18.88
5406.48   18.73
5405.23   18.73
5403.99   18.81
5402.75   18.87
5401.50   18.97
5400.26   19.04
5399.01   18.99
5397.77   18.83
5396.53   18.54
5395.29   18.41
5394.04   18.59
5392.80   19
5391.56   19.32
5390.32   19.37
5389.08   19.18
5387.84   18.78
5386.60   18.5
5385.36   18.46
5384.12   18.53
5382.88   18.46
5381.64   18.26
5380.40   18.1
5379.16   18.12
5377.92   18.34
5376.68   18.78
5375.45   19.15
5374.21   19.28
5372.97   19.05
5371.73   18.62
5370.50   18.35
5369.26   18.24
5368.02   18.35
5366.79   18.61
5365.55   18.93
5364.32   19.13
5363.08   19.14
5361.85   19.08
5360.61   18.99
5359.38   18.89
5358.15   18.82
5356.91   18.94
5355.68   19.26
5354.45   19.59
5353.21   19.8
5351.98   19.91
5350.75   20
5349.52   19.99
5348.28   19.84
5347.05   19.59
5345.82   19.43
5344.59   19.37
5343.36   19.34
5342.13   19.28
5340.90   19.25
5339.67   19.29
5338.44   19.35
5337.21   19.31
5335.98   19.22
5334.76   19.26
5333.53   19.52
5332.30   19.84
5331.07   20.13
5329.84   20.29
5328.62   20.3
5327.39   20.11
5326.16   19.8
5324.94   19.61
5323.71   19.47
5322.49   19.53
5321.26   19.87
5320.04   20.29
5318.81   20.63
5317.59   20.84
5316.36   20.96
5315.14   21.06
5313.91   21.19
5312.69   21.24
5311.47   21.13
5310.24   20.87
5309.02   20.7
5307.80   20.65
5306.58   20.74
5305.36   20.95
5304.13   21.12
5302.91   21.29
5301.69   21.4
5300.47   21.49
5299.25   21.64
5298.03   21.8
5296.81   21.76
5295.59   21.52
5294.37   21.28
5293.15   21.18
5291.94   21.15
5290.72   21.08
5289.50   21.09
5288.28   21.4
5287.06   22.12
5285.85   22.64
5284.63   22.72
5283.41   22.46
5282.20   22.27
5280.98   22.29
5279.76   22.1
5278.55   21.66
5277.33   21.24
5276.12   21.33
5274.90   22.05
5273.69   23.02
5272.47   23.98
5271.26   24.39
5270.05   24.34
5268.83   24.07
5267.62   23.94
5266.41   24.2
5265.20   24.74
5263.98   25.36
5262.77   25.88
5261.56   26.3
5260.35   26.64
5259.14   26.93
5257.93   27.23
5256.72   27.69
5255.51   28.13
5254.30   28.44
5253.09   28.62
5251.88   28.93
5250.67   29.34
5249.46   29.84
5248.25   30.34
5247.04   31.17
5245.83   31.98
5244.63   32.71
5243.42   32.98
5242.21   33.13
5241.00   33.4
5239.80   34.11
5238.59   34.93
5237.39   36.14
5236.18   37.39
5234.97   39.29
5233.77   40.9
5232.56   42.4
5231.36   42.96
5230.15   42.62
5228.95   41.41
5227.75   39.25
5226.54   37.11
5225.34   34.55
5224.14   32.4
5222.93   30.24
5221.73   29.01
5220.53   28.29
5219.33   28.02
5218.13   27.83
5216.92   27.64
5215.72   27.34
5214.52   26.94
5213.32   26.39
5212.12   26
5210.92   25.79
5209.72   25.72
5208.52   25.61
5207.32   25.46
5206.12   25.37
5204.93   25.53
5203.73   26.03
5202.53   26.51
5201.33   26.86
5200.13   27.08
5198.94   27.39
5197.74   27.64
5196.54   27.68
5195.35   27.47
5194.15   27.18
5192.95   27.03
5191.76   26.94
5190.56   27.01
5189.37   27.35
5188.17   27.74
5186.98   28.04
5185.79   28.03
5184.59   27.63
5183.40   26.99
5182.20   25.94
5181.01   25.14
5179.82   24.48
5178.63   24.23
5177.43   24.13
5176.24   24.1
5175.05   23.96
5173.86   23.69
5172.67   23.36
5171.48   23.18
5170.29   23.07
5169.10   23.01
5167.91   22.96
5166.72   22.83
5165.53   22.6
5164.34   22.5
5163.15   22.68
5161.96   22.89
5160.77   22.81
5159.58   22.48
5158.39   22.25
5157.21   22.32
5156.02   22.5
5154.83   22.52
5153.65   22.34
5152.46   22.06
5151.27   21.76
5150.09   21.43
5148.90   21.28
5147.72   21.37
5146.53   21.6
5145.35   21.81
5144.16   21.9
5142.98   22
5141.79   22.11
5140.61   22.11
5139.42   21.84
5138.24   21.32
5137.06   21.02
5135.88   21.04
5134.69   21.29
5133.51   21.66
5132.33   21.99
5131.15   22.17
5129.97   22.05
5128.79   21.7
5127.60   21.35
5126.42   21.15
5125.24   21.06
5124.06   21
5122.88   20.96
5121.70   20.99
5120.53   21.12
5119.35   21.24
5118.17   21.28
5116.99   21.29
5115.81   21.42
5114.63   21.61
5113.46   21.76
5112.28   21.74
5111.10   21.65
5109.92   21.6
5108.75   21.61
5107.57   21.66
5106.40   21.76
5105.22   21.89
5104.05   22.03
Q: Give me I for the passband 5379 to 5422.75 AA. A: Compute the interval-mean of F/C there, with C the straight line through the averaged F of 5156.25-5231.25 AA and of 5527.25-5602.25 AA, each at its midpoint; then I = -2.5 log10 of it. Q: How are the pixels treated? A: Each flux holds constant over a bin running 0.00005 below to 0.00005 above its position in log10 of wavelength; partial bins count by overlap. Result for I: 0.18 mag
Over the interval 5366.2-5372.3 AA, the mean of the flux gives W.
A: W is 18.4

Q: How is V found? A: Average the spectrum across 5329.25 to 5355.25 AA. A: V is 19.6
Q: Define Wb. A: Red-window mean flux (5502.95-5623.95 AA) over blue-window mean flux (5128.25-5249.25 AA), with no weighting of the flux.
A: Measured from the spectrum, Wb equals 0.66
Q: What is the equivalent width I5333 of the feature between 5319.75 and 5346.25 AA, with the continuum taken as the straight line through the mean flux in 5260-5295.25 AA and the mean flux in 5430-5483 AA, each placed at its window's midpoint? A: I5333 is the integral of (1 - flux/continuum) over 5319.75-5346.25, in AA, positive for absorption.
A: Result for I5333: 2.3 AA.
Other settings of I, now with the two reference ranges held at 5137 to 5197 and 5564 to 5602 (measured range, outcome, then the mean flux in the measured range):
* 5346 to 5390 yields 0.101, 19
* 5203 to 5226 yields -0.193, 27.6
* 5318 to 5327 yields 0.082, 19.9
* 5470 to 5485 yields 0.057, 18.2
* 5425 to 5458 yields 0.067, 18.5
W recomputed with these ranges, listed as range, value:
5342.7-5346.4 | 19.4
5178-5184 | 25.3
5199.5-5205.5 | 26.4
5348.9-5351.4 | 20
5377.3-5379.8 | 18.2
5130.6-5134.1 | 22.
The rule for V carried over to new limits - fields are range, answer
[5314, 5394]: 19.3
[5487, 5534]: 18.6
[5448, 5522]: 18.4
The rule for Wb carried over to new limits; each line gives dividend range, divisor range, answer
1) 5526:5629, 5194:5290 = 0.63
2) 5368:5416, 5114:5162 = 0.86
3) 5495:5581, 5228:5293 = 0.65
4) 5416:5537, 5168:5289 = 0.66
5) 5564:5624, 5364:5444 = 0.94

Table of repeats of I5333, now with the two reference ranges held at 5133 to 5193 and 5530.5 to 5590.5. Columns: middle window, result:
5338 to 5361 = 1.57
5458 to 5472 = 0.88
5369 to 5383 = 1.30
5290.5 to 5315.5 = 0.33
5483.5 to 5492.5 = 0.34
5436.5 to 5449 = 0.84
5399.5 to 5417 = 1.22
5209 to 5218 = -1.53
